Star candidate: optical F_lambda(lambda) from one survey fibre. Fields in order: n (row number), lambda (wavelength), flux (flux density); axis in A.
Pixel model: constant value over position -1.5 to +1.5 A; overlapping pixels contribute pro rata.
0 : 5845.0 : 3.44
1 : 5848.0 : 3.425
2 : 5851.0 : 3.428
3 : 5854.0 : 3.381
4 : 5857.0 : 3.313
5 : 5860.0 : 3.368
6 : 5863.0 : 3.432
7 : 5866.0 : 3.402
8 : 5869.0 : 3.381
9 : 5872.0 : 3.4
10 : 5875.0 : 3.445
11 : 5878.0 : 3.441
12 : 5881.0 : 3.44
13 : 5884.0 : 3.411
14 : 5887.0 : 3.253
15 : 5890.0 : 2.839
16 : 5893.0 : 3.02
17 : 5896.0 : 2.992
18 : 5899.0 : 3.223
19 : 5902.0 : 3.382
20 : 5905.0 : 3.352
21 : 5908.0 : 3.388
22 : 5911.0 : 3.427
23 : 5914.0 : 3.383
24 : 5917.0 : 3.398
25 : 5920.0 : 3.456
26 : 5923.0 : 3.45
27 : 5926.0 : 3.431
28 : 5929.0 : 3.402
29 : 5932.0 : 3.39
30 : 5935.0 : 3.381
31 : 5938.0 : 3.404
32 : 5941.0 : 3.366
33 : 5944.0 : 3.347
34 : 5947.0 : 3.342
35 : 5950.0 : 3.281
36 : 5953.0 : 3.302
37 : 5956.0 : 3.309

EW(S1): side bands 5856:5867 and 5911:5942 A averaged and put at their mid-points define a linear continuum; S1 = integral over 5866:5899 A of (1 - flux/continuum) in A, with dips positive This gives 1.2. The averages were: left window 3.38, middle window 3.27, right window 3.41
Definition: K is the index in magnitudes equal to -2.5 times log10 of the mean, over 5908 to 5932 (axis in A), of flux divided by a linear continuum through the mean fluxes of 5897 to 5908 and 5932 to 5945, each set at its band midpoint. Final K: -0.02 mag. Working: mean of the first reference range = 3.31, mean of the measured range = 3.42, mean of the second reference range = 3.38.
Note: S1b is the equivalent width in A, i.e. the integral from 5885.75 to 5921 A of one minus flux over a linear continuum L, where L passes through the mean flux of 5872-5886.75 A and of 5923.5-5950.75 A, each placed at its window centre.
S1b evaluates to 1.5 A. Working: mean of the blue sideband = 3.42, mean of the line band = 3.26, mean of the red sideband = 3.38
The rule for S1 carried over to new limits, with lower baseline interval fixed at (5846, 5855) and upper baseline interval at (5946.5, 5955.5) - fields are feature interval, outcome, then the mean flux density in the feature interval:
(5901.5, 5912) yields -0.1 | 3.39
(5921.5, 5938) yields -0.4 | 3.41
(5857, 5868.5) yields 0.0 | 3.39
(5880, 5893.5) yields 0.7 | 3.2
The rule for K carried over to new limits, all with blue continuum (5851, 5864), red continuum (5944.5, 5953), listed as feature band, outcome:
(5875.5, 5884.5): -0.02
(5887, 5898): 0.12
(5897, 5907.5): 0.01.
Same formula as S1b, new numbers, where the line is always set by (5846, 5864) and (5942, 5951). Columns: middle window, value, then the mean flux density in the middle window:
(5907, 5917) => -0.14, 3.4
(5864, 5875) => -0.07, 3.4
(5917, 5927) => -0.28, 3.44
